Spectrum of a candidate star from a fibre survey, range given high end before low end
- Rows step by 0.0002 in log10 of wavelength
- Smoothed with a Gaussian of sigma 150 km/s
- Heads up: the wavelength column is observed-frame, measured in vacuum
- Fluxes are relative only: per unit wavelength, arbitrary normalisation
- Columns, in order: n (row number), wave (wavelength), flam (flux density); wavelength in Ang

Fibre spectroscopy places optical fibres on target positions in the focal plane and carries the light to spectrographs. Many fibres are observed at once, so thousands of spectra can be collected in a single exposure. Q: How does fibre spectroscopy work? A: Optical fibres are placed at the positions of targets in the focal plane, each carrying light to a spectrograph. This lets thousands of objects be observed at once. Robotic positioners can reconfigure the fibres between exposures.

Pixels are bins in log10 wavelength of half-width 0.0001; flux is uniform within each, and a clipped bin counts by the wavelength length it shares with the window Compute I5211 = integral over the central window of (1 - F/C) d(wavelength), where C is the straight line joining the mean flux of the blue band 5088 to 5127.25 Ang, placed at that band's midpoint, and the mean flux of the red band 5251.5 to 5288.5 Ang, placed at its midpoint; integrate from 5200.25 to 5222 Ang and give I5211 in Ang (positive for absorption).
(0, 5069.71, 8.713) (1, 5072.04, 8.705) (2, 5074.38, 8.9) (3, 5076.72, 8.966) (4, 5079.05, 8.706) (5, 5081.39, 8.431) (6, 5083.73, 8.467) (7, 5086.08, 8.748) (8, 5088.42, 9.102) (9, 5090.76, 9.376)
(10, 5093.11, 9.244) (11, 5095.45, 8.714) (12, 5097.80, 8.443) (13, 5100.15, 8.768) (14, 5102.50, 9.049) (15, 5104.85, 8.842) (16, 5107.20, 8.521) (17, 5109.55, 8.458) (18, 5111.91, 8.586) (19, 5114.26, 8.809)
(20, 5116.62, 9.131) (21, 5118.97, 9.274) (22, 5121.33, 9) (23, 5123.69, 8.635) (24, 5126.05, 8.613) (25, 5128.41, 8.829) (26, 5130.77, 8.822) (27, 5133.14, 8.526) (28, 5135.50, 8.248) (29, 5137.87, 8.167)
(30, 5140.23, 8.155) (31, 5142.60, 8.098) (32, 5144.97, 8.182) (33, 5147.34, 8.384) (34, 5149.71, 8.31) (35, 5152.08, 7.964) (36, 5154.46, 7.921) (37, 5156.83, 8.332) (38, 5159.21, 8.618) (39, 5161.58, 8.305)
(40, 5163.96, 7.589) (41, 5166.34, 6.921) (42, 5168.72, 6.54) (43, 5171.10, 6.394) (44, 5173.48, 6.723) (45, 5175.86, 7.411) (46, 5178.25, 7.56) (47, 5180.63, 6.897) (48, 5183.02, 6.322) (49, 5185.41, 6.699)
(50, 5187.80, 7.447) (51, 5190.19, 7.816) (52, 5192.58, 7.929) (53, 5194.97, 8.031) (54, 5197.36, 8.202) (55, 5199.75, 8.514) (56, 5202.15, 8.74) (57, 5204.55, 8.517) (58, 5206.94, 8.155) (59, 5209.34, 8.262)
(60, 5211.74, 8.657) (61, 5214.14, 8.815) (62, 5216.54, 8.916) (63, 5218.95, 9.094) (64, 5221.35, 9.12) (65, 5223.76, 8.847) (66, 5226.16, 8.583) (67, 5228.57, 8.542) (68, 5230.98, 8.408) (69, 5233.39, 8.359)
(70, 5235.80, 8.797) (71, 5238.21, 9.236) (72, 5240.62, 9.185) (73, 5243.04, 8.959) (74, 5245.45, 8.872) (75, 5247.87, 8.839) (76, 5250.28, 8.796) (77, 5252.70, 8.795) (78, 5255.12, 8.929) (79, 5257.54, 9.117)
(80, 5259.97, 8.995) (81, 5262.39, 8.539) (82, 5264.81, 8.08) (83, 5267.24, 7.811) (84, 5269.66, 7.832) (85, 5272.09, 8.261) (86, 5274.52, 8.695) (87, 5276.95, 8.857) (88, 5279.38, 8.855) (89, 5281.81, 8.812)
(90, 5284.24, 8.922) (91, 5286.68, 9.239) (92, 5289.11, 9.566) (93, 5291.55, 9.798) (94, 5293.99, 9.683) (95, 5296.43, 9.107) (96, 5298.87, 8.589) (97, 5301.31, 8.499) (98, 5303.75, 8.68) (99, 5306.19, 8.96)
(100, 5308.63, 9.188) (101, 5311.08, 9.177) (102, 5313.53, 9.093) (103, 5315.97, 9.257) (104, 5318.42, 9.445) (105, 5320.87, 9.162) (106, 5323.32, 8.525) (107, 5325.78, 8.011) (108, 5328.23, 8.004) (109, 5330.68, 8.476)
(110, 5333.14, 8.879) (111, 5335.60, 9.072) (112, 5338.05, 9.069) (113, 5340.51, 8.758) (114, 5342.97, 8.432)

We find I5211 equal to 0.1 Ang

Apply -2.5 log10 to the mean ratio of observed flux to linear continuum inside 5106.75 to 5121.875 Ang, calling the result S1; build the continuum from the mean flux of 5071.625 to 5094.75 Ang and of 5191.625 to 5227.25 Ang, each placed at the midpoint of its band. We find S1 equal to -0.005 mag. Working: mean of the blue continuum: 8.87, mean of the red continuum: 8.56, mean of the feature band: 8.83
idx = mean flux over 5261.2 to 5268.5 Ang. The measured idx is 8.15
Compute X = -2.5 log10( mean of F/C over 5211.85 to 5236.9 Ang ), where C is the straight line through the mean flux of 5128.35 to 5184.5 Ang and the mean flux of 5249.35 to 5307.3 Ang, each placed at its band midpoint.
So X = -0.05 mag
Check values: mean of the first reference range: 7.77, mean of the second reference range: 8.81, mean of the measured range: 8.74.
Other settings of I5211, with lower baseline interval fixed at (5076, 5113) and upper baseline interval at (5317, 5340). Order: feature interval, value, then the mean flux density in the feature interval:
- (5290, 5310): -0.7 Ang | 9.07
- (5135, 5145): 0.7 Ang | 8.16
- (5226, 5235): 0.3 Ang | 8.47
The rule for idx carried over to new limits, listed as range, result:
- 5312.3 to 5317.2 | 9.18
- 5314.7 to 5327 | 8.88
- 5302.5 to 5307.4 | 8.83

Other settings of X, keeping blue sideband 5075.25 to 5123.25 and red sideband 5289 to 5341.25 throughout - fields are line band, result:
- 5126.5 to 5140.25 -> 0.044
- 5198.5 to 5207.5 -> 0.047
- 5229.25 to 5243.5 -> 0.012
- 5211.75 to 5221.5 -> -0.005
